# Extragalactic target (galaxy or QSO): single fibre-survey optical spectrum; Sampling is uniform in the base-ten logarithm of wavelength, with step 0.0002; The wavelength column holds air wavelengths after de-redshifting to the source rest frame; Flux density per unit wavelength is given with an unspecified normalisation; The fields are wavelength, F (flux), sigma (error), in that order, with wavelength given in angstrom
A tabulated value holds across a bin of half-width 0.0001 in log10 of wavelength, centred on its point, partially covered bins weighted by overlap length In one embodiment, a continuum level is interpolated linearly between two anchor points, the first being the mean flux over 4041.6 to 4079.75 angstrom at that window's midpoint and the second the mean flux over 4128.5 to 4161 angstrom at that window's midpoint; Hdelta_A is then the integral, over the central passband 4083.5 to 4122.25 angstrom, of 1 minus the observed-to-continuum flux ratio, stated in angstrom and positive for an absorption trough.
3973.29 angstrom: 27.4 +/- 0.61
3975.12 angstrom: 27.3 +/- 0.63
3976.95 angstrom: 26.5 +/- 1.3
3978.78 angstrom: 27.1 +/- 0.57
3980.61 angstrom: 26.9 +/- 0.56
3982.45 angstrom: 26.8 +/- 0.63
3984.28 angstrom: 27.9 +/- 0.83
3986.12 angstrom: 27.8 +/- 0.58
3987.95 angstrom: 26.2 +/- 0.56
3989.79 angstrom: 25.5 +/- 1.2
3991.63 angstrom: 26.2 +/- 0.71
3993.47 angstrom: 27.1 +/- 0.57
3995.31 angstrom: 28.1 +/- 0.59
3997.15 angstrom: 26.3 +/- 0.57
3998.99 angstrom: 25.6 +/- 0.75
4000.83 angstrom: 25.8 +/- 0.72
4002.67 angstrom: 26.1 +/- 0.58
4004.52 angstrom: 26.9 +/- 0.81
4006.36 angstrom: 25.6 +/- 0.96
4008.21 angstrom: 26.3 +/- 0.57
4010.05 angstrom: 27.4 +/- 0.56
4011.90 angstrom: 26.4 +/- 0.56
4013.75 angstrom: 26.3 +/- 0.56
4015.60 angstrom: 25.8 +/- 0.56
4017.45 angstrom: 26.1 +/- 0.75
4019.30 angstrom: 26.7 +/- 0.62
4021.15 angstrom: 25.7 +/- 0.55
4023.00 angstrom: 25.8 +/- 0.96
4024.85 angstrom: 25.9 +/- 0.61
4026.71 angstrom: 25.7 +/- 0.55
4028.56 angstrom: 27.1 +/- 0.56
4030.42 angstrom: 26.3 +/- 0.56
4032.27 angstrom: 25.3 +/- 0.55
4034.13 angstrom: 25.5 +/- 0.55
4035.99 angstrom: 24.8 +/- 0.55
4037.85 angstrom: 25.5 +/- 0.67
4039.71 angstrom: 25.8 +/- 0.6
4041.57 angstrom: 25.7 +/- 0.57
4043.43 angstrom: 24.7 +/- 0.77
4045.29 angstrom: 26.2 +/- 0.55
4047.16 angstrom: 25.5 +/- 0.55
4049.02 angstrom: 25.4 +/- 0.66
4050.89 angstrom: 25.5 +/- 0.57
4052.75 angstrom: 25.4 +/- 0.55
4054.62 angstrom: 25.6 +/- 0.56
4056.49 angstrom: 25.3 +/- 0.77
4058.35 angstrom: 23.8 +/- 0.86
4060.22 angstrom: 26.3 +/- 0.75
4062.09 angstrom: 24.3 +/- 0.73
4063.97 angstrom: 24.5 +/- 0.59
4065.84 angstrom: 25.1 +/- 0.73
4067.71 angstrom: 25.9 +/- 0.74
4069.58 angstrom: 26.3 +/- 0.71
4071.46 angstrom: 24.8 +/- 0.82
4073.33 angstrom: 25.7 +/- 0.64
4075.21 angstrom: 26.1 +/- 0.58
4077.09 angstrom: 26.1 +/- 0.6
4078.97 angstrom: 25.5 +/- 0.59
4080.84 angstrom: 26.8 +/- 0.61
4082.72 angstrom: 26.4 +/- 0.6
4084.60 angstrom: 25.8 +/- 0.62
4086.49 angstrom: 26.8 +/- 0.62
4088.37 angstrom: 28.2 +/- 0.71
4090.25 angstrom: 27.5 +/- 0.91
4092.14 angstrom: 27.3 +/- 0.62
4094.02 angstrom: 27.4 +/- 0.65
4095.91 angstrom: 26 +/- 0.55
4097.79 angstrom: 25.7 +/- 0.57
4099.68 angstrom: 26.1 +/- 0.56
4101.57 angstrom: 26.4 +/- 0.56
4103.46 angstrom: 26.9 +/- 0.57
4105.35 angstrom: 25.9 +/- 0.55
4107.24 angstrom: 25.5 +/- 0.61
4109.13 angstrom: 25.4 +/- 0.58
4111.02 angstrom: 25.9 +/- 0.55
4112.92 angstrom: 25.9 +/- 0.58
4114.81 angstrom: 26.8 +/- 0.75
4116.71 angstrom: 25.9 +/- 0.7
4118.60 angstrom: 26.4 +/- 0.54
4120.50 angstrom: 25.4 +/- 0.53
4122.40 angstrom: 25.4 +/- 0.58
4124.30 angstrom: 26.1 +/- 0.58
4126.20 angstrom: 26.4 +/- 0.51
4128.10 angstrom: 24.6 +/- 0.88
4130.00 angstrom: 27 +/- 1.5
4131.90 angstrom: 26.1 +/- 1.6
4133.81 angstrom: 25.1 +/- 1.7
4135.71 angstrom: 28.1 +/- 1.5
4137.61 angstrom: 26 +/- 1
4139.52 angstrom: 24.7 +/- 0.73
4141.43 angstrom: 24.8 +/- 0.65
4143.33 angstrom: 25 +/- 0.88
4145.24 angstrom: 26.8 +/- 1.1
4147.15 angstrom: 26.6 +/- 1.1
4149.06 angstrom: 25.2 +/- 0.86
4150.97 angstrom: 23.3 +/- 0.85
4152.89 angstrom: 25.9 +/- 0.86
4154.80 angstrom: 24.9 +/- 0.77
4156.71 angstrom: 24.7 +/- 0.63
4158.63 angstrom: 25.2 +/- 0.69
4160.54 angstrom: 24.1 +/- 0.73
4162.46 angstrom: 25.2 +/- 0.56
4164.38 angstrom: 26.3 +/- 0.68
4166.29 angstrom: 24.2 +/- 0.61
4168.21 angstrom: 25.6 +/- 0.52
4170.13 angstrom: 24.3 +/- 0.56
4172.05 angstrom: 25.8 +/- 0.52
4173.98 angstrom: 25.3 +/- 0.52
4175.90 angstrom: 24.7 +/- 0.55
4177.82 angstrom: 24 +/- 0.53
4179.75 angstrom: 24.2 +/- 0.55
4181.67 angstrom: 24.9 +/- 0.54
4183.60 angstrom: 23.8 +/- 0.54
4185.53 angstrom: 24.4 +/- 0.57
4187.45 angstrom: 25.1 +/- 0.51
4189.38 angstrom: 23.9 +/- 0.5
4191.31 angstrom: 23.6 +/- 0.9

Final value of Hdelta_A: -1.34 angstrom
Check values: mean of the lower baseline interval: 25.4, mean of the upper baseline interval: 25.5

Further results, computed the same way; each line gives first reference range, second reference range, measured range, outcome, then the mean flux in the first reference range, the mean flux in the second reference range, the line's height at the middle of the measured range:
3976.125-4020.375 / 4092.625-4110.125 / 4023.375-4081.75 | 1.8 angstrom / 26.6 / 26.2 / 26.4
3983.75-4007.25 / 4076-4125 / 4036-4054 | 0.6 angstrom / 26.5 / 26.3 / 26.4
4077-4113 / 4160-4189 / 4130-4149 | -0.3 angstrom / 26.4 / 24.8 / 25.5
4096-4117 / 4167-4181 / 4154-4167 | 0.1 angstrom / 26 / 24.8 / 25.1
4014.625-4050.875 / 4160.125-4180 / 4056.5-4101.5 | -1.0 angstrom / 25.8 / 24.9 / 25.5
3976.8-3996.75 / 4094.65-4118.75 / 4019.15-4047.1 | 0.9 angstrom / 26.9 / 26.1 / 26.6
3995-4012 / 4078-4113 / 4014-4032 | 0.2 angstrom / 26.4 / 26.4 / 26.4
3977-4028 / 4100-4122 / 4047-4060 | 0.5 angstrom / 26.5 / 26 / 26.2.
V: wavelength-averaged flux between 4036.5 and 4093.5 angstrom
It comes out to 25.8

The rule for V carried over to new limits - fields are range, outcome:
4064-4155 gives 26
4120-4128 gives 25.7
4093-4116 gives 26.2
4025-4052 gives 25.6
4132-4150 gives 25.8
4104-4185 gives 25.4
